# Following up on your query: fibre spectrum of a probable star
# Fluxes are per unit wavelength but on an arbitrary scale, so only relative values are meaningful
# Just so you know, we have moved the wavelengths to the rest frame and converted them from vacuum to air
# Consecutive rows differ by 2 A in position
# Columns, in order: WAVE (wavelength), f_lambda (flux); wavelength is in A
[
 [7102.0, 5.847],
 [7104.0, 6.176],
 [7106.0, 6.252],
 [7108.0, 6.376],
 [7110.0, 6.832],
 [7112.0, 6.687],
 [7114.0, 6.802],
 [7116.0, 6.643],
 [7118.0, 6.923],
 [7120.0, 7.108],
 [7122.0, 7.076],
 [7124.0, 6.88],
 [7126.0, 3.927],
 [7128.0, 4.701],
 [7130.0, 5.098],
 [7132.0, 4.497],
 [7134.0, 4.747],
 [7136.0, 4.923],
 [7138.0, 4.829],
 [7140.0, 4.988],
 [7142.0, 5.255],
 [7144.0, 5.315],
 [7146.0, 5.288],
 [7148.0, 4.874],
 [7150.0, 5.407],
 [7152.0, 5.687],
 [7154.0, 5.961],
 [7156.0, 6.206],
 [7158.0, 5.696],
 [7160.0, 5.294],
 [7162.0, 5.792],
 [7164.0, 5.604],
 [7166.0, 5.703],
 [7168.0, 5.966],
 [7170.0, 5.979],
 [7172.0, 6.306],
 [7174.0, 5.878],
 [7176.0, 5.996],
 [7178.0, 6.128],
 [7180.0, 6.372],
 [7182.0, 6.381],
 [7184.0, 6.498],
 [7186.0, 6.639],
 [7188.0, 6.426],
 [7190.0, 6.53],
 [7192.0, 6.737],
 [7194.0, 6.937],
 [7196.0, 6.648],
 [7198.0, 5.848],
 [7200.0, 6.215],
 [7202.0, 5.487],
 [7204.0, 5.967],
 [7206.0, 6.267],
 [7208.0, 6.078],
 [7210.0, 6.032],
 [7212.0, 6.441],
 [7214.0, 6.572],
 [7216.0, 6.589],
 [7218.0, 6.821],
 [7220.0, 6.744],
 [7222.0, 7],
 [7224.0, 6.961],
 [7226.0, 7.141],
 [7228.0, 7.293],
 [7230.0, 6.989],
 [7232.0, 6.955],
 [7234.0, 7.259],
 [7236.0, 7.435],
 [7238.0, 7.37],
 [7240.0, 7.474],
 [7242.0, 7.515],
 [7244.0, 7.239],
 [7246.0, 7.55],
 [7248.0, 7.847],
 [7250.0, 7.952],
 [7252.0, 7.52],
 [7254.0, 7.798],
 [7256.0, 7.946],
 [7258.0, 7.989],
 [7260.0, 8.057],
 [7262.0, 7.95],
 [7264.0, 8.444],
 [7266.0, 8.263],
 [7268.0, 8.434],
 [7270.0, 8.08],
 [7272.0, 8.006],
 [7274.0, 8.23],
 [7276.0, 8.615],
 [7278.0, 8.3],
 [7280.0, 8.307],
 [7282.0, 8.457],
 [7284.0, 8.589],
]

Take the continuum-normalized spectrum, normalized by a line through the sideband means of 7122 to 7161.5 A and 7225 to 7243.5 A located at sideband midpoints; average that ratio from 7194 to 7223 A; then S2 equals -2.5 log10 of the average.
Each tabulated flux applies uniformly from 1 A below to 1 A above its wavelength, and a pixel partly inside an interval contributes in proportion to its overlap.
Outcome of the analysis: 0.06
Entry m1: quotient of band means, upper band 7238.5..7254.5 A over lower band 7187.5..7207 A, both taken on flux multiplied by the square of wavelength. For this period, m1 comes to 1.22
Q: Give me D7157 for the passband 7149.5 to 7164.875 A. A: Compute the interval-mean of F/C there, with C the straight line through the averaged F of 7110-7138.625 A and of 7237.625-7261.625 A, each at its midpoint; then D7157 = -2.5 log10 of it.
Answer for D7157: 0.11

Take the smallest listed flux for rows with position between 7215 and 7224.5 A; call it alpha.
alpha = 6.589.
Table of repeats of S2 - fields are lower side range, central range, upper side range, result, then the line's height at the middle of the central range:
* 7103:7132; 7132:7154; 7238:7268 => 0.255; 6.5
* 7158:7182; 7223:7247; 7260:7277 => 0.028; 7.45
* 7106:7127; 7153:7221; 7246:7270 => 0.171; 7.25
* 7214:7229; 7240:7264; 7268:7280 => -0.011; 7.7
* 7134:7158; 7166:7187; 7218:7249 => -0.035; 5.99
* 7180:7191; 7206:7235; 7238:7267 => 0.066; 7.18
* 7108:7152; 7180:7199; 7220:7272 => 0.026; 6.67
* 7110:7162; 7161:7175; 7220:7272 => 0.060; 6.23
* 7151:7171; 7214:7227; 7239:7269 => 0.041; 7.12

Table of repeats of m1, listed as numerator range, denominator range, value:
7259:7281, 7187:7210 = 1.34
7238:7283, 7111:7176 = 1.45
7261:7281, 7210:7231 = 1.23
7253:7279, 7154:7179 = 1.43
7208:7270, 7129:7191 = 1.33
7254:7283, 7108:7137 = 1.44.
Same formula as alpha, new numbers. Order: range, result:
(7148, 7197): 4.874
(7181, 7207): 5.487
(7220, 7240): 6.744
